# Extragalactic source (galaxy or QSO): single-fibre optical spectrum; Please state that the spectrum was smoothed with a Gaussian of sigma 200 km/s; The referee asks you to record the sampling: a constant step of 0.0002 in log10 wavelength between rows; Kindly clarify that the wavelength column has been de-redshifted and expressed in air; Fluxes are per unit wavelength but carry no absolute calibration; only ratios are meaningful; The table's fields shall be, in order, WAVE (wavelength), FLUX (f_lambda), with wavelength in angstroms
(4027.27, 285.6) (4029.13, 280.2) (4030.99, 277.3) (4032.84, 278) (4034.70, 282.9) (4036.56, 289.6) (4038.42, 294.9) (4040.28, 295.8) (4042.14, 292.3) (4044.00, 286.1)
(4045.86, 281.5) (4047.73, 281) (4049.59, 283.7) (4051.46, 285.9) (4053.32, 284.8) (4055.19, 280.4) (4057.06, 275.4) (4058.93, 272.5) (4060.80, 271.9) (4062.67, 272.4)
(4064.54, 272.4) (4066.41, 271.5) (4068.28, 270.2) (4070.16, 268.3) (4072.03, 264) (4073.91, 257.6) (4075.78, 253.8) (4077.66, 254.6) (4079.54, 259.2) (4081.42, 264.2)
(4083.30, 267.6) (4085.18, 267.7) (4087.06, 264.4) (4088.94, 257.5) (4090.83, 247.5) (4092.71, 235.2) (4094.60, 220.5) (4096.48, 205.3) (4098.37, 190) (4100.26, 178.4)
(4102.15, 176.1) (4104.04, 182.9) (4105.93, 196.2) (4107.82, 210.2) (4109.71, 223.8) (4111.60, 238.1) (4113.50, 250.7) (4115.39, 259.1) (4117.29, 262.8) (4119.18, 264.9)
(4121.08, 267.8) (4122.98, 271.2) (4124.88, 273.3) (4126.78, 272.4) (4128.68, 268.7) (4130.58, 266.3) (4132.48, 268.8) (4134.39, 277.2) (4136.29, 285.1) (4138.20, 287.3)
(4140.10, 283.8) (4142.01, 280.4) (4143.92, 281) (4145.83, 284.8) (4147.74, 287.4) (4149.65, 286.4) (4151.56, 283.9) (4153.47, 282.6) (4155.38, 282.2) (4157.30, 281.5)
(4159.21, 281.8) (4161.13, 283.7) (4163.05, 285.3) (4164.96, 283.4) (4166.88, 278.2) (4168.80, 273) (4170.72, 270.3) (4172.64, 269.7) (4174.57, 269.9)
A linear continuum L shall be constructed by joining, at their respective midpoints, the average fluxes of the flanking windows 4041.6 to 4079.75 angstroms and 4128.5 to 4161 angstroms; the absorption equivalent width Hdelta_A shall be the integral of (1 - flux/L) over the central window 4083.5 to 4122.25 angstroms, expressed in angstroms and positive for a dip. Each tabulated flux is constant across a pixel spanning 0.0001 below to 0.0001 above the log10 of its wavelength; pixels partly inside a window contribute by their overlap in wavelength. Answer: 6.5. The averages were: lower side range 273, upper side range 281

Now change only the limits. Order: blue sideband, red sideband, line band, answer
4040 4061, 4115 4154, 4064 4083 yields 1.2 angstroms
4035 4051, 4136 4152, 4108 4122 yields 1.7 angstroms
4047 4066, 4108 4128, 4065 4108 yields 4.8 angstroms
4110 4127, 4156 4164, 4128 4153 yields -0.7 angstroms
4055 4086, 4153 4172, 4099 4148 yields 3.9 angstroms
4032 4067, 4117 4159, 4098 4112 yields 4.1 angstroms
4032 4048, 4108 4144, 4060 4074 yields 0.6 angstroms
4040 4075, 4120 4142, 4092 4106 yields 4.0 angstroms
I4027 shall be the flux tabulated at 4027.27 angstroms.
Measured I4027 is 285.6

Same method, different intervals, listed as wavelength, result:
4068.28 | 270.2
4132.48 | 268.8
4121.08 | 267.8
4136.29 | 285.1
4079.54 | 259.2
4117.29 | 262.8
